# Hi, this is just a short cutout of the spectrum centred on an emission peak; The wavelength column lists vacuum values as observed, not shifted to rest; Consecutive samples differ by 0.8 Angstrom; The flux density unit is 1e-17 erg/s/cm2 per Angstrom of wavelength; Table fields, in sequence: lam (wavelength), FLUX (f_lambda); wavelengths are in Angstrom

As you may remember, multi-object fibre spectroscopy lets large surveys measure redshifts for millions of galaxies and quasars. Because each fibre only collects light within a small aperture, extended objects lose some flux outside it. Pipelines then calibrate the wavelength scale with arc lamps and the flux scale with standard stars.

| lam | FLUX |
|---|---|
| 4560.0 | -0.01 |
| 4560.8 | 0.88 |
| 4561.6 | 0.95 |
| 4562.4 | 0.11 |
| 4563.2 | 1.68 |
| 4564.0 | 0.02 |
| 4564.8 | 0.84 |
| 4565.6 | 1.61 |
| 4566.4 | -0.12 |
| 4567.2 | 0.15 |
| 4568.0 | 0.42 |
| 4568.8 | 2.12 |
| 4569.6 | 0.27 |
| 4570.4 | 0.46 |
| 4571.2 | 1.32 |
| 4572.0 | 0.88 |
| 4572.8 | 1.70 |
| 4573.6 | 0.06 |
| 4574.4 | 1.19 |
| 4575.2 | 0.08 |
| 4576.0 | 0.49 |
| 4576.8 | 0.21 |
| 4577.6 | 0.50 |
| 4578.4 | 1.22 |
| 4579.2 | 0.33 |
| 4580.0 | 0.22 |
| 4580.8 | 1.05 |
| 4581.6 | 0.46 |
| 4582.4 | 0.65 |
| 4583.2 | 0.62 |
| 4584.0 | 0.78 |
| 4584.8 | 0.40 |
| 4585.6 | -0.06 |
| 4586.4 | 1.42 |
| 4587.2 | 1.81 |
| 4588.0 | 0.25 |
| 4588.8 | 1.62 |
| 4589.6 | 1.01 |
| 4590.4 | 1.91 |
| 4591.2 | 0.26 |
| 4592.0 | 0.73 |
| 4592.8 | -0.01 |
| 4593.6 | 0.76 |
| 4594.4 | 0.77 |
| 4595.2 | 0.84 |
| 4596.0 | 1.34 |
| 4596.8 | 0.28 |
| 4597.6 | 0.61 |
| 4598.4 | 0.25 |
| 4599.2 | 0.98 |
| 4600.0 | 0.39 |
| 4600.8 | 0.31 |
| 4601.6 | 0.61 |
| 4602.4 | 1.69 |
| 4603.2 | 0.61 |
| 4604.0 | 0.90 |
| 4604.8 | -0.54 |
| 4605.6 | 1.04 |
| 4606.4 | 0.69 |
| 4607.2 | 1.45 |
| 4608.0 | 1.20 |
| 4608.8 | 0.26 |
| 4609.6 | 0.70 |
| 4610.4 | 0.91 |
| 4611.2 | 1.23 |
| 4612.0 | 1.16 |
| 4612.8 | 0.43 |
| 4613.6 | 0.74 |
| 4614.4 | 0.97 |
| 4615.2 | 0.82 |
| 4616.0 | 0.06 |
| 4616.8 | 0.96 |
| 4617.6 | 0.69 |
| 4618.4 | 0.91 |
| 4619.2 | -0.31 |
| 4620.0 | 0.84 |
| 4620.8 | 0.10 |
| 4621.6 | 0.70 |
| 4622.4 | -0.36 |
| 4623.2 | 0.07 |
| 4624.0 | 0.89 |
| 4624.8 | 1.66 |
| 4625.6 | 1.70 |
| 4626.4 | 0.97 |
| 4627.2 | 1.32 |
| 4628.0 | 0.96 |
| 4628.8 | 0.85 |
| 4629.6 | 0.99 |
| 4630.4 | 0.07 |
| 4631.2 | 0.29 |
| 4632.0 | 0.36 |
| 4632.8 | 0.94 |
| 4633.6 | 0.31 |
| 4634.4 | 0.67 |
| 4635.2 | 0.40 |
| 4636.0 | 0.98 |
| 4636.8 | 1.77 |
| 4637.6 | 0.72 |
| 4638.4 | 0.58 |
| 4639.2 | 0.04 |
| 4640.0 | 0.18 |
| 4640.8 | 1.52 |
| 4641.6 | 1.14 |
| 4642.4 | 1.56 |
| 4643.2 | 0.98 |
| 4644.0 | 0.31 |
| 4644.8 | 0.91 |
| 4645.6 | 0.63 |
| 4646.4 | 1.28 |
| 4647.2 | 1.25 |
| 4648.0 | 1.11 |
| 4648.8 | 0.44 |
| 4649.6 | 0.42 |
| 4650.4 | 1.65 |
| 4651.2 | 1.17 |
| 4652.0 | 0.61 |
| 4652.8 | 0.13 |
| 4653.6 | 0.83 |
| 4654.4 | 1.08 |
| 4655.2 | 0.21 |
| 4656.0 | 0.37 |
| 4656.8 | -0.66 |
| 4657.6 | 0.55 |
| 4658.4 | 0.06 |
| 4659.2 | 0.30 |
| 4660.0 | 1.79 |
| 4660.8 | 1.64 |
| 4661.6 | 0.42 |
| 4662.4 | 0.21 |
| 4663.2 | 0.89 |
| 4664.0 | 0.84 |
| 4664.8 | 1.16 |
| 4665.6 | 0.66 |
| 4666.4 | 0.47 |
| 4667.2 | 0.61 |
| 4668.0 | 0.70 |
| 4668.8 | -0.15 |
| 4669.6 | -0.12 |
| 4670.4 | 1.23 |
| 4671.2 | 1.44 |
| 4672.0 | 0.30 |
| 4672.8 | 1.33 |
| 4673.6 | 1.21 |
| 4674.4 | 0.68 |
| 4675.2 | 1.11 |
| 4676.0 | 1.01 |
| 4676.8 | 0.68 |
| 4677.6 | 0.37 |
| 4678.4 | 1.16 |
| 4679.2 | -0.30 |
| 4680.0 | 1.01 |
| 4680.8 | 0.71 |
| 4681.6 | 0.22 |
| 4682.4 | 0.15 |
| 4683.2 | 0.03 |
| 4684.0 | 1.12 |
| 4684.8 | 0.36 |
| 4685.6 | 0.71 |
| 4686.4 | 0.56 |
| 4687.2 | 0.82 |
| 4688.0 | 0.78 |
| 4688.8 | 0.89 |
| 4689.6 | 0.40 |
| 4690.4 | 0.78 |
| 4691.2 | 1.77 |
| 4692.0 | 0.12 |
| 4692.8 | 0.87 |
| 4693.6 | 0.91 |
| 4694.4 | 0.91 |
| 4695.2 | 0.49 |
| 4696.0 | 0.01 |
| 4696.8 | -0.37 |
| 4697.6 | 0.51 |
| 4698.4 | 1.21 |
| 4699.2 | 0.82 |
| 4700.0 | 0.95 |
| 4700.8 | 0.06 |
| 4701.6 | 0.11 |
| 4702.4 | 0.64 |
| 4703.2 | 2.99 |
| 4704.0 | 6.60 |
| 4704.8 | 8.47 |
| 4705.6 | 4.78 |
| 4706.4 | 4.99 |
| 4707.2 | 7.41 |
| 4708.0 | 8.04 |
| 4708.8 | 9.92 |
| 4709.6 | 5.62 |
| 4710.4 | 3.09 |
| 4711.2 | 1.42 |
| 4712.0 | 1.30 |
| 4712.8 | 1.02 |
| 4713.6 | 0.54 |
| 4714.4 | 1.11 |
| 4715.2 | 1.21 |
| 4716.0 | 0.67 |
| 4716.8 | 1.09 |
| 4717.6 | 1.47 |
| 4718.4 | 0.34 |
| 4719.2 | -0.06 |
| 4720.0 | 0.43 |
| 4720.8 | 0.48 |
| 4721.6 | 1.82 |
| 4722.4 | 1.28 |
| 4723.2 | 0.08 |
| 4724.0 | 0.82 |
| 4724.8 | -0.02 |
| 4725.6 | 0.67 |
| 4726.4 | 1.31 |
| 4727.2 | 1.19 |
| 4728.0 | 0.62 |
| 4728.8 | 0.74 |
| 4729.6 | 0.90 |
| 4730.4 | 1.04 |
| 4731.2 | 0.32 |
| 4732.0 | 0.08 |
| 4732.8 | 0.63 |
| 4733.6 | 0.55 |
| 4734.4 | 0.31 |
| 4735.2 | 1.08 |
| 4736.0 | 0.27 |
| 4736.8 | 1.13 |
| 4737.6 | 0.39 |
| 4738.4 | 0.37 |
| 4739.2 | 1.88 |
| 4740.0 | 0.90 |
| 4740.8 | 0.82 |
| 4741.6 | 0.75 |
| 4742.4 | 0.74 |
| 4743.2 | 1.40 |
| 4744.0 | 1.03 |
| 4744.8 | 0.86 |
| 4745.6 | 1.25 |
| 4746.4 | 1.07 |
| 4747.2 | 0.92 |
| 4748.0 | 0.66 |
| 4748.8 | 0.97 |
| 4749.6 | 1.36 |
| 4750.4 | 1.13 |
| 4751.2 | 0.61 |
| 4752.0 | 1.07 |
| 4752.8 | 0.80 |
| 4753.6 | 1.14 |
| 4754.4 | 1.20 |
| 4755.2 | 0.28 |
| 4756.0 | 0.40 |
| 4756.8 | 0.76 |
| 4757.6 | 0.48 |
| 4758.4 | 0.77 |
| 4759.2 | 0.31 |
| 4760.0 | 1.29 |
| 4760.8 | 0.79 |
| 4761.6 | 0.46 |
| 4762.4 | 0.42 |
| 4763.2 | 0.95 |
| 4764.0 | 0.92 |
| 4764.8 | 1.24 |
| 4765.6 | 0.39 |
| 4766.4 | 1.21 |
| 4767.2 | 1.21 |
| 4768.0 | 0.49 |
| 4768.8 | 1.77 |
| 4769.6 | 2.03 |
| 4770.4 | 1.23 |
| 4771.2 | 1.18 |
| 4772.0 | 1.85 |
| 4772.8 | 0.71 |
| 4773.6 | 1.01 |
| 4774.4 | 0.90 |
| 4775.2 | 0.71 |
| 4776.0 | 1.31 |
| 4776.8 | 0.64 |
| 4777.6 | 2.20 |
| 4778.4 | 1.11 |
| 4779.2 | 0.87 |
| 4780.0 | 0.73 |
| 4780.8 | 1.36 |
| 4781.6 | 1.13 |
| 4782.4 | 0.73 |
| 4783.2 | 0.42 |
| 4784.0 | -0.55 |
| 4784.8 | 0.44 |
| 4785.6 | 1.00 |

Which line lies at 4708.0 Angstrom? [O II]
